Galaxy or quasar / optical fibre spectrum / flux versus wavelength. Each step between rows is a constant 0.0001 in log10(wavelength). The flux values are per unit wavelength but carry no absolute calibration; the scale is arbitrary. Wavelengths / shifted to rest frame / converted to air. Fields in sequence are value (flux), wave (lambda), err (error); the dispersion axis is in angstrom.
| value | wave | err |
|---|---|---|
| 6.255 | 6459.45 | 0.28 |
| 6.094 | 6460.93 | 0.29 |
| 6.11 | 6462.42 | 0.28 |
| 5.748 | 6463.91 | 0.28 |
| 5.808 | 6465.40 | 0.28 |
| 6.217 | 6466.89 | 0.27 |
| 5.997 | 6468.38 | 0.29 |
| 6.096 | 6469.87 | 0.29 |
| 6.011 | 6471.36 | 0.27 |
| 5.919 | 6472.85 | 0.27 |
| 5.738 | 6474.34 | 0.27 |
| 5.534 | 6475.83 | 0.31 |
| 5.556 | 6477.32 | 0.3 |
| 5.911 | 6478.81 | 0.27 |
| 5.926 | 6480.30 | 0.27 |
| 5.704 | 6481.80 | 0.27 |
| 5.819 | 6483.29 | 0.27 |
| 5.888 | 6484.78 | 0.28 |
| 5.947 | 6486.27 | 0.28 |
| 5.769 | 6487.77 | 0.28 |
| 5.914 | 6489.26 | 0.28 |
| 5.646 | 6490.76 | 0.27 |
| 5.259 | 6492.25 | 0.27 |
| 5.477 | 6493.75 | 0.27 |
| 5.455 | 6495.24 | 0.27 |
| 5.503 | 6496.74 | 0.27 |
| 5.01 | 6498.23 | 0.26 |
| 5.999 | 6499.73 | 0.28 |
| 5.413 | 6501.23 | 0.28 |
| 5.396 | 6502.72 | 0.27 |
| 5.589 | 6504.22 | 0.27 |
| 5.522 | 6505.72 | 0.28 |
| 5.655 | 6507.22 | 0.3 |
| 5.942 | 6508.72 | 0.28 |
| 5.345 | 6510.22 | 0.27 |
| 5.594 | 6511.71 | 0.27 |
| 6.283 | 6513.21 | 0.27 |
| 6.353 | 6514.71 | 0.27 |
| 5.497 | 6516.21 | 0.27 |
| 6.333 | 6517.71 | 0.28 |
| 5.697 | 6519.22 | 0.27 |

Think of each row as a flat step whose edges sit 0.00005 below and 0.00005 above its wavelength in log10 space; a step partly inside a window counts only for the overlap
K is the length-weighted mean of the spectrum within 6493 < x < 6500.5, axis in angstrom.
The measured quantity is 5.49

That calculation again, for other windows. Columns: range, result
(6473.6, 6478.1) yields 5.62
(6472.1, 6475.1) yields 5.83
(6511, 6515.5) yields 6.08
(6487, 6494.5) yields 5.61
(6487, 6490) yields 5.84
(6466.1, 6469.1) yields 6.1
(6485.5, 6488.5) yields 5.85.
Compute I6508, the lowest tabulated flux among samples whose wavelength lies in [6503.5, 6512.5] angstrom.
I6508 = 5.345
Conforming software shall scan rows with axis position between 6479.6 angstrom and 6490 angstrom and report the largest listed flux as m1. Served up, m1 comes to 5.947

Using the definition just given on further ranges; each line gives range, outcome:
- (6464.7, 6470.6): 6.217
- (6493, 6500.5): 5.999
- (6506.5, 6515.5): 6.353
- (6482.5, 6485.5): 5.888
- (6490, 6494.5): 5.646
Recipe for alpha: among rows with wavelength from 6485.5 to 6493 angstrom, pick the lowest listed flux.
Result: 5.259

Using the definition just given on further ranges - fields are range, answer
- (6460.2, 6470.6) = 5.748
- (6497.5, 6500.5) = 5.01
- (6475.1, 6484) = 5.534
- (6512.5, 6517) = 5.497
